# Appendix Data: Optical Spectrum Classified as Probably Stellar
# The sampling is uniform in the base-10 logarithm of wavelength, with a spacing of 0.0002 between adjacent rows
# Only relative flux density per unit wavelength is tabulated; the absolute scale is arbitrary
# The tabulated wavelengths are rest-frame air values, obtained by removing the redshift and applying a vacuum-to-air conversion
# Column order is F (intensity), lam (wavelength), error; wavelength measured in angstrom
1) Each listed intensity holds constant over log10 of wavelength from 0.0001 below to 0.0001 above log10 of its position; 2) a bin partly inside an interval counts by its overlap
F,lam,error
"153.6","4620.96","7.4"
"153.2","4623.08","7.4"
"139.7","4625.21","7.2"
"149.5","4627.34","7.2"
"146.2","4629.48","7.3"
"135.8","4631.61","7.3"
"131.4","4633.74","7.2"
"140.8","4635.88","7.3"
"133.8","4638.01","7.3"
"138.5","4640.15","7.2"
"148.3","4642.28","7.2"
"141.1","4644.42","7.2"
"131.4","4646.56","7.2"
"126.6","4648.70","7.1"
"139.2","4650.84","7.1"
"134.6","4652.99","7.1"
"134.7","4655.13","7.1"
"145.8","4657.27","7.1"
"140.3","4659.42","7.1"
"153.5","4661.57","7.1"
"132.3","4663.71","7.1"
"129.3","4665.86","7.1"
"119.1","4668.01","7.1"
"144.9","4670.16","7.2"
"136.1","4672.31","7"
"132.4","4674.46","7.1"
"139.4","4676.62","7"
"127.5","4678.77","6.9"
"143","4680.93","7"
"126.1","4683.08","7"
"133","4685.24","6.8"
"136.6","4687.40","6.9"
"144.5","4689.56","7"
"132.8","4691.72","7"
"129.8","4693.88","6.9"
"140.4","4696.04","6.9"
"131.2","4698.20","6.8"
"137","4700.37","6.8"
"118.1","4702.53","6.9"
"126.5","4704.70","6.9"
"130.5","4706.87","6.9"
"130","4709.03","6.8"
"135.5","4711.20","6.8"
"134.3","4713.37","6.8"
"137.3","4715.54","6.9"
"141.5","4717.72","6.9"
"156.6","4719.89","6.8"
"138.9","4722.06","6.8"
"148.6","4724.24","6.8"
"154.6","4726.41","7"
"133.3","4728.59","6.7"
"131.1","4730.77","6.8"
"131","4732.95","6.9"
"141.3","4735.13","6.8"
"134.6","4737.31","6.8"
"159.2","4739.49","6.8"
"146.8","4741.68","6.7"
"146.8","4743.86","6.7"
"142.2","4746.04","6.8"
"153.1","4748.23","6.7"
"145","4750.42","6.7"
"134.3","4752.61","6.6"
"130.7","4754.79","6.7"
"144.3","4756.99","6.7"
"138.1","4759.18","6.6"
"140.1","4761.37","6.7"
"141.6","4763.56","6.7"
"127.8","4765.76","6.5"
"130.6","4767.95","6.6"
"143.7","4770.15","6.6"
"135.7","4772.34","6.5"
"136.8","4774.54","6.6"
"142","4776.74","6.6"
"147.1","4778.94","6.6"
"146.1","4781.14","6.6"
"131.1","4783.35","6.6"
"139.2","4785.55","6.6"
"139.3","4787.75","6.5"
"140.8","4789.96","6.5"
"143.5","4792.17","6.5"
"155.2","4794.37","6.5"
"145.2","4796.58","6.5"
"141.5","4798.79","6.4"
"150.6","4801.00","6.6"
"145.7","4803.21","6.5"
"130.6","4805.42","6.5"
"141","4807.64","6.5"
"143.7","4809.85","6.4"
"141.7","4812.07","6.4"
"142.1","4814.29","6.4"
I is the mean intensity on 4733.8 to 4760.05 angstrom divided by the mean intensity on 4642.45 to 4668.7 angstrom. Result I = 1.0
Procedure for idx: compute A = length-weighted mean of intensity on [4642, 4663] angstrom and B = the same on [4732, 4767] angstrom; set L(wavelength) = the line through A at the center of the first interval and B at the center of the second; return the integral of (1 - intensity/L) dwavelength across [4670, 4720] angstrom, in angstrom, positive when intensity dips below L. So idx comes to 1.91 angstrom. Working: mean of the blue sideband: 139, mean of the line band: 135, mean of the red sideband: 141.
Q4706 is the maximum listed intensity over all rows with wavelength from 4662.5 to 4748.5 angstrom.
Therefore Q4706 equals 159.2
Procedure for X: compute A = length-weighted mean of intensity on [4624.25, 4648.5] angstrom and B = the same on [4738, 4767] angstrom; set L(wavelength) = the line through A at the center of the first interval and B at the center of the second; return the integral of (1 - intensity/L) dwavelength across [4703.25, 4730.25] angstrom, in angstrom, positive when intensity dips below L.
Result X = 0.5 angstrom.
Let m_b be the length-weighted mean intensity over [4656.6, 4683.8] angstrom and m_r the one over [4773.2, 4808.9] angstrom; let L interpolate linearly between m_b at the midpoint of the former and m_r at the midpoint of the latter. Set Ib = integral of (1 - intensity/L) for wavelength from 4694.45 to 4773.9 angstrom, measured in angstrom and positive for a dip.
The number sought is 0.41 angstrom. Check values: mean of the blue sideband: 136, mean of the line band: 139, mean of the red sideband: 142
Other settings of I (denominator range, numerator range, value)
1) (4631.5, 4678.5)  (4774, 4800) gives 1.04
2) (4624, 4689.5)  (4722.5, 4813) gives 1.03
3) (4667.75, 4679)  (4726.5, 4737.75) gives 1.01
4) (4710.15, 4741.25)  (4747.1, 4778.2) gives 0.98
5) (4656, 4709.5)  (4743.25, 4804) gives 1.05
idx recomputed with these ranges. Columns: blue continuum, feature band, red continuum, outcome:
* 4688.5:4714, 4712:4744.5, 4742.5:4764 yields -1.2 angstrom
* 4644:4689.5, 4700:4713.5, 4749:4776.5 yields 0.7 angstrom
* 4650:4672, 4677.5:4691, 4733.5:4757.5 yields 0.4 angstrom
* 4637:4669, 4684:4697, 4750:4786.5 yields 0.1 angstrom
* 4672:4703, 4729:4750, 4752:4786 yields -0.9 angstrom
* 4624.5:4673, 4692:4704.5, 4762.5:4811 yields 0.7 angstrom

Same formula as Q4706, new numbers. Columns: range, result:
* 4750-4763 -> 145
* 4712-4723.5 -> 156.6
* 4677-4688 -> 143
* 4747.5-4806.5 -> 155.2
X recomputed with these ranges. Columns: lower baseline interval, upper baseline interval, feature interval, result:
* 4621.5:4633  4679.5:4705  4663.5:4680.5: 0.49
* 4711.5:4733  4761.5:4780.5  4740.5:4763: -0.44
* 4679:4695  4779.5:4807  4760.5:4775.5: 0.43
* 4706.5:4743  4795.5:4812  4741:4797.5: 0.27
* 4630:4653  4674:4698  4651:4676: -0.16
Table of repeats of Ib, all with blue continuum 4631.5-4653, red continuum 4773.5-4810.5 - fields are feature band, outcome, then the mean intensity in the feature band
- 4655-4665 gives -0.32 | 142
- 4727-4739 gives 0.32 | 136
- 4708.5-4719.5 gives 0.16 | 137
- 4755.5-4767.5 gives 0.29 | 138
